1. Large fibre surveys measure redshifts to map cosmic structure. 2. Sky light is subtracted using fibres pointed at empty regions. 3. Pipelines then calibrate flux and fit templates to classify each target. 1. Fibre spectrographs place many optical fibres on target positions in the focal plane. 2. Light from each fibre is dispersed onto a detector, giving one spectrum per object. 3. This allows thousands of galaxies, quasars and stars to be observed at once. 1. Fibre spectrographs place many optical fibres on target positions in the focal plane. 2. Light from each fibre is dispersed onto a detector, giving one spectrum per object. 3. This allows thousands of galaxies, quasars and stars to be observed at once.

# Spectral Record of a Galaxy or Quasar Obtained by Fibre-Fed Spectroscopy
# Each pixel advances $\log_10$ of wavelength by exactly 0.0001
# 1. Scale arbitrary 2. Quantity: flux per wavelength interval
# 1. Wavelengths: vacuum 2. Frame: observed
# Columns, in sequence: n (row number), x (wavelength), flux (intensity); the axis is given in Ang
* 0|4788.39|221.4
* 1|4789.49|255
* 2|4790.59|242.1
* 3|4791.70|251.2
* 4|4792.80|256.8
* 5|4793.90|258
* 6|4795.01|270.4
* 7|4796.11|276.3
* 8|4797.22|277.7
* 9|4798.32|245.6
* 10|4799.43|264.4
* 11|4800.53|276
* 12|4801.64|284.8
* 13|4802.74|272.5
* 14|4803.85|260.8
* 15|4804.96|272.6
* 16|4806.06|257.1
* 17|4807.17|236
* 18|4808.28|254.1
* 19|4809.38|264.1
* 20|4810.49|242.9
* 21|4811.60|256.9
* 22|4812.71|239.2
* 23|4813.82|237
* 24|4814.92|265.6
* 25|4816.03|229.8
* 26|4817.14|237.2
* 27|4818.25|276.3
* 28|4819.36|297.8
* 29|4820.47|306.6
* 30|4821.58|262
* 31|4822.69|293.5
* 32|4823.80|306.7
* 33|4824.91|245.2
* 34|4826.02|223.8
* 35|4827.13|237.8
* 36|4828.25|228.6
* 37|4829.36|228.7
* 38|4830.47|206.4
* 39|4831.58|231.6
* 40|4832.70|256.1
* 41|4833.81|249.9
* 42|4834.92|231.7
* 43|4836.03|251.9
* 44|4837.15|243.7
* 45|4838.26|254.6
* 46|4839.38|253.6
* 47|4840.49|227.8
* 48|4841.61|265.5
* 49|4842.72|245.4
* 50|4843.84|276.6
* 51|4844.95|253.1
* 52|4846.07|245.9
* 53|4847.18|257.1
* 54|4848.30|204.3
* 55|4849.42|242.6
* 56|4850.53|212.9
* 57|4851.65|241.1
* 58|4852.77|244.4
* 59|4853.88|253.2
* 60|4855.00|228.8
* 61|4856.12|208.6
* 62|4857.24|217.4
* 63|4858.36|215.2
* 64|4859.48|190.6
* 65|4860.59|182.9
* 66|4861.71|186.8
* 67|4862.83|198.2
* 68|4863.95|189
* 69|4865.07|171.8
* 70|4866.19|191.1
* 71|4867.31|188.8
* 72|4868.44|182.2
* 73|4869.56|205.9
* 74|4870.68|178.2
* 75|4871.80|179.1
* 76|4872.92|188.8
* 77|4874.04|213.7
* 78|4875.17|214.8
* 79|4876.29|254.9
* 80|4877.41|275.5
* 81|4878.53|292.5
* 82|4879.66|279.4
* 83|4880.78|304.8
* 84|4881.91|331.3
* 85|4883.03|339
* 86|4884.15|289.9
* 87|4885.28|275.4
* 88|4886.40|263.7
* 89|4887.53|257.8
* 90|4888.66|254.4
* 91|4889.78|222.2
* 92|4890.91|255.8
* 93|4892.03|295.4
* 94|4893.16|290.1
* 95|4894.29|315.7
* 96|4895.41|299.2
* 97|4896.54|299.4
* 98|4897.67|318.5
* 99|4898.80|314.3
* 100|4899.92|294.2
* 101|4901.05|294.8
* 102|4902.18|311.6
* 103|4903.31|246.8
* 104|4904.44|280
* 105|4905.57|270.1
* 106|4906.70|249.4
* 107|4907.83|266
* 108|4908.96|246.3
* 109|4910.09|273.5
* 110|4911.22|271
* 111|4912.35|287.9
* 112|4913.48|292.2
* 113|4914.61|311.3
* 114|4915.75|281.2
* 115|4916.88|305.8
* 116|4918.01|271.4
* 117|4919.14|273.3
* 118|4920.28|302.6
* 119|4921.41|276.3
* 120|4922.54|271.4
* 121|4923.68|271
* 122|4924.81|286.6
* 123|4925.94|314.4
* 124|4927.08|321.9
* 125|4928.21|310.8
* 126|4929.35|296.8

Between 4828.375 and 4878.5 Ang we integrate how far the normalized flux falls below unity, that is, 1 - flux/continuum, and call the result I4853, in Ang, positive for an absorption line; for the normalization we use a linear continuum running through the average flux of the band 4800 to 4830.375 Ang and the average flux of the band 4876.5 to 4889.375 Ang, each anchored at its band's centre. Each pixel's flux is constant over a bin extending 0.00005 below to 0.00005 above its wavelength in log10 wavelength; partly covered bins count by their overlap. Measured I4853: 9.0 Ang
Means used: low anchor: 258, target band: 224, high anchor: 286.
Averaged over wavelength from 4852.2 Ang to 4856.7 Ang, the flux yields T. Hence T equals 234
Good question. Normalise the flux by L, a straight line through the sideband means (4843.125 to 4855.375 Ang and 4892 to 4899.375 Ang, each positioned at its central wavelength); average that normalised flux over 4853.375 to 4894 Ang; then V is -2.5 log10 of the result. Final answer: 0.173 mag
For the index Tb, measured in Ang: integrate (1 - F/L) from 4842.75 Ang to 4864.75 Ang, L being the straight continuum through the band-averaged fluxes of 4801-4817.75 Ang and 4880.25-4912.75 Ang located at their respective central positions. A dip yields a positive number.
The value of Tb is 3.7 Ang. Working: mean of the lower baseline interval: 254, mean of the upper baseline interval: 283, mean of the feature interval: 224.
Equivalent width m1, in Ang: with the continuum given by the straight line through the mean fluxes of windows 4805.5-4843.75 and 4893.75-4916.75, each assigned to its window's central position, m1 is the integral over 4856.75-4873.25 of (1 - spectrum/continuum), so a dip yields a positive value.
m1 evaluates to 4.8 Ang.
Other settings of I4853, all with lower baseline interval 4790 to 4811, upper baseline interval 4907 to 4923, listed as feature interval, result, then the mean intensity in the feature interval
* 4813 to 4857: 3.20 Ang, 247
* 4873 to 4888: 0.05 Ang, 274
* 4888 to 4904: -0.53 Ang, 286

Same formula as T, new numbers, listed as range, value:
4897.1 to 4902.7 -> 307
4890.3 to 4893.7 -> 280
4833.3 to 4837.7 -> 244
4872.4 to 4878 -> 230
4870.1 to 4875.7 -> 195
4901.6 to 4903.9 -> 279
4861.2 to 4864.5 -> 191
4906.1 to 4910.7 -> 259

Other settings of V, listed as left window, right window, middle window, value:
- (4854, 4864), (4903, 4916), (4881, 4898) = -0.168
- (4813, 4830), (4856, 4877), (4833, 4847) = -0.078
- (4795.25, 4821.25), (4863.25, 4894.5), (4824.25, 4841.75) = 0.074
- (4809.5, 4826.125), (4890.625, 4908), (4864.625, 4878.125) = 0.337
